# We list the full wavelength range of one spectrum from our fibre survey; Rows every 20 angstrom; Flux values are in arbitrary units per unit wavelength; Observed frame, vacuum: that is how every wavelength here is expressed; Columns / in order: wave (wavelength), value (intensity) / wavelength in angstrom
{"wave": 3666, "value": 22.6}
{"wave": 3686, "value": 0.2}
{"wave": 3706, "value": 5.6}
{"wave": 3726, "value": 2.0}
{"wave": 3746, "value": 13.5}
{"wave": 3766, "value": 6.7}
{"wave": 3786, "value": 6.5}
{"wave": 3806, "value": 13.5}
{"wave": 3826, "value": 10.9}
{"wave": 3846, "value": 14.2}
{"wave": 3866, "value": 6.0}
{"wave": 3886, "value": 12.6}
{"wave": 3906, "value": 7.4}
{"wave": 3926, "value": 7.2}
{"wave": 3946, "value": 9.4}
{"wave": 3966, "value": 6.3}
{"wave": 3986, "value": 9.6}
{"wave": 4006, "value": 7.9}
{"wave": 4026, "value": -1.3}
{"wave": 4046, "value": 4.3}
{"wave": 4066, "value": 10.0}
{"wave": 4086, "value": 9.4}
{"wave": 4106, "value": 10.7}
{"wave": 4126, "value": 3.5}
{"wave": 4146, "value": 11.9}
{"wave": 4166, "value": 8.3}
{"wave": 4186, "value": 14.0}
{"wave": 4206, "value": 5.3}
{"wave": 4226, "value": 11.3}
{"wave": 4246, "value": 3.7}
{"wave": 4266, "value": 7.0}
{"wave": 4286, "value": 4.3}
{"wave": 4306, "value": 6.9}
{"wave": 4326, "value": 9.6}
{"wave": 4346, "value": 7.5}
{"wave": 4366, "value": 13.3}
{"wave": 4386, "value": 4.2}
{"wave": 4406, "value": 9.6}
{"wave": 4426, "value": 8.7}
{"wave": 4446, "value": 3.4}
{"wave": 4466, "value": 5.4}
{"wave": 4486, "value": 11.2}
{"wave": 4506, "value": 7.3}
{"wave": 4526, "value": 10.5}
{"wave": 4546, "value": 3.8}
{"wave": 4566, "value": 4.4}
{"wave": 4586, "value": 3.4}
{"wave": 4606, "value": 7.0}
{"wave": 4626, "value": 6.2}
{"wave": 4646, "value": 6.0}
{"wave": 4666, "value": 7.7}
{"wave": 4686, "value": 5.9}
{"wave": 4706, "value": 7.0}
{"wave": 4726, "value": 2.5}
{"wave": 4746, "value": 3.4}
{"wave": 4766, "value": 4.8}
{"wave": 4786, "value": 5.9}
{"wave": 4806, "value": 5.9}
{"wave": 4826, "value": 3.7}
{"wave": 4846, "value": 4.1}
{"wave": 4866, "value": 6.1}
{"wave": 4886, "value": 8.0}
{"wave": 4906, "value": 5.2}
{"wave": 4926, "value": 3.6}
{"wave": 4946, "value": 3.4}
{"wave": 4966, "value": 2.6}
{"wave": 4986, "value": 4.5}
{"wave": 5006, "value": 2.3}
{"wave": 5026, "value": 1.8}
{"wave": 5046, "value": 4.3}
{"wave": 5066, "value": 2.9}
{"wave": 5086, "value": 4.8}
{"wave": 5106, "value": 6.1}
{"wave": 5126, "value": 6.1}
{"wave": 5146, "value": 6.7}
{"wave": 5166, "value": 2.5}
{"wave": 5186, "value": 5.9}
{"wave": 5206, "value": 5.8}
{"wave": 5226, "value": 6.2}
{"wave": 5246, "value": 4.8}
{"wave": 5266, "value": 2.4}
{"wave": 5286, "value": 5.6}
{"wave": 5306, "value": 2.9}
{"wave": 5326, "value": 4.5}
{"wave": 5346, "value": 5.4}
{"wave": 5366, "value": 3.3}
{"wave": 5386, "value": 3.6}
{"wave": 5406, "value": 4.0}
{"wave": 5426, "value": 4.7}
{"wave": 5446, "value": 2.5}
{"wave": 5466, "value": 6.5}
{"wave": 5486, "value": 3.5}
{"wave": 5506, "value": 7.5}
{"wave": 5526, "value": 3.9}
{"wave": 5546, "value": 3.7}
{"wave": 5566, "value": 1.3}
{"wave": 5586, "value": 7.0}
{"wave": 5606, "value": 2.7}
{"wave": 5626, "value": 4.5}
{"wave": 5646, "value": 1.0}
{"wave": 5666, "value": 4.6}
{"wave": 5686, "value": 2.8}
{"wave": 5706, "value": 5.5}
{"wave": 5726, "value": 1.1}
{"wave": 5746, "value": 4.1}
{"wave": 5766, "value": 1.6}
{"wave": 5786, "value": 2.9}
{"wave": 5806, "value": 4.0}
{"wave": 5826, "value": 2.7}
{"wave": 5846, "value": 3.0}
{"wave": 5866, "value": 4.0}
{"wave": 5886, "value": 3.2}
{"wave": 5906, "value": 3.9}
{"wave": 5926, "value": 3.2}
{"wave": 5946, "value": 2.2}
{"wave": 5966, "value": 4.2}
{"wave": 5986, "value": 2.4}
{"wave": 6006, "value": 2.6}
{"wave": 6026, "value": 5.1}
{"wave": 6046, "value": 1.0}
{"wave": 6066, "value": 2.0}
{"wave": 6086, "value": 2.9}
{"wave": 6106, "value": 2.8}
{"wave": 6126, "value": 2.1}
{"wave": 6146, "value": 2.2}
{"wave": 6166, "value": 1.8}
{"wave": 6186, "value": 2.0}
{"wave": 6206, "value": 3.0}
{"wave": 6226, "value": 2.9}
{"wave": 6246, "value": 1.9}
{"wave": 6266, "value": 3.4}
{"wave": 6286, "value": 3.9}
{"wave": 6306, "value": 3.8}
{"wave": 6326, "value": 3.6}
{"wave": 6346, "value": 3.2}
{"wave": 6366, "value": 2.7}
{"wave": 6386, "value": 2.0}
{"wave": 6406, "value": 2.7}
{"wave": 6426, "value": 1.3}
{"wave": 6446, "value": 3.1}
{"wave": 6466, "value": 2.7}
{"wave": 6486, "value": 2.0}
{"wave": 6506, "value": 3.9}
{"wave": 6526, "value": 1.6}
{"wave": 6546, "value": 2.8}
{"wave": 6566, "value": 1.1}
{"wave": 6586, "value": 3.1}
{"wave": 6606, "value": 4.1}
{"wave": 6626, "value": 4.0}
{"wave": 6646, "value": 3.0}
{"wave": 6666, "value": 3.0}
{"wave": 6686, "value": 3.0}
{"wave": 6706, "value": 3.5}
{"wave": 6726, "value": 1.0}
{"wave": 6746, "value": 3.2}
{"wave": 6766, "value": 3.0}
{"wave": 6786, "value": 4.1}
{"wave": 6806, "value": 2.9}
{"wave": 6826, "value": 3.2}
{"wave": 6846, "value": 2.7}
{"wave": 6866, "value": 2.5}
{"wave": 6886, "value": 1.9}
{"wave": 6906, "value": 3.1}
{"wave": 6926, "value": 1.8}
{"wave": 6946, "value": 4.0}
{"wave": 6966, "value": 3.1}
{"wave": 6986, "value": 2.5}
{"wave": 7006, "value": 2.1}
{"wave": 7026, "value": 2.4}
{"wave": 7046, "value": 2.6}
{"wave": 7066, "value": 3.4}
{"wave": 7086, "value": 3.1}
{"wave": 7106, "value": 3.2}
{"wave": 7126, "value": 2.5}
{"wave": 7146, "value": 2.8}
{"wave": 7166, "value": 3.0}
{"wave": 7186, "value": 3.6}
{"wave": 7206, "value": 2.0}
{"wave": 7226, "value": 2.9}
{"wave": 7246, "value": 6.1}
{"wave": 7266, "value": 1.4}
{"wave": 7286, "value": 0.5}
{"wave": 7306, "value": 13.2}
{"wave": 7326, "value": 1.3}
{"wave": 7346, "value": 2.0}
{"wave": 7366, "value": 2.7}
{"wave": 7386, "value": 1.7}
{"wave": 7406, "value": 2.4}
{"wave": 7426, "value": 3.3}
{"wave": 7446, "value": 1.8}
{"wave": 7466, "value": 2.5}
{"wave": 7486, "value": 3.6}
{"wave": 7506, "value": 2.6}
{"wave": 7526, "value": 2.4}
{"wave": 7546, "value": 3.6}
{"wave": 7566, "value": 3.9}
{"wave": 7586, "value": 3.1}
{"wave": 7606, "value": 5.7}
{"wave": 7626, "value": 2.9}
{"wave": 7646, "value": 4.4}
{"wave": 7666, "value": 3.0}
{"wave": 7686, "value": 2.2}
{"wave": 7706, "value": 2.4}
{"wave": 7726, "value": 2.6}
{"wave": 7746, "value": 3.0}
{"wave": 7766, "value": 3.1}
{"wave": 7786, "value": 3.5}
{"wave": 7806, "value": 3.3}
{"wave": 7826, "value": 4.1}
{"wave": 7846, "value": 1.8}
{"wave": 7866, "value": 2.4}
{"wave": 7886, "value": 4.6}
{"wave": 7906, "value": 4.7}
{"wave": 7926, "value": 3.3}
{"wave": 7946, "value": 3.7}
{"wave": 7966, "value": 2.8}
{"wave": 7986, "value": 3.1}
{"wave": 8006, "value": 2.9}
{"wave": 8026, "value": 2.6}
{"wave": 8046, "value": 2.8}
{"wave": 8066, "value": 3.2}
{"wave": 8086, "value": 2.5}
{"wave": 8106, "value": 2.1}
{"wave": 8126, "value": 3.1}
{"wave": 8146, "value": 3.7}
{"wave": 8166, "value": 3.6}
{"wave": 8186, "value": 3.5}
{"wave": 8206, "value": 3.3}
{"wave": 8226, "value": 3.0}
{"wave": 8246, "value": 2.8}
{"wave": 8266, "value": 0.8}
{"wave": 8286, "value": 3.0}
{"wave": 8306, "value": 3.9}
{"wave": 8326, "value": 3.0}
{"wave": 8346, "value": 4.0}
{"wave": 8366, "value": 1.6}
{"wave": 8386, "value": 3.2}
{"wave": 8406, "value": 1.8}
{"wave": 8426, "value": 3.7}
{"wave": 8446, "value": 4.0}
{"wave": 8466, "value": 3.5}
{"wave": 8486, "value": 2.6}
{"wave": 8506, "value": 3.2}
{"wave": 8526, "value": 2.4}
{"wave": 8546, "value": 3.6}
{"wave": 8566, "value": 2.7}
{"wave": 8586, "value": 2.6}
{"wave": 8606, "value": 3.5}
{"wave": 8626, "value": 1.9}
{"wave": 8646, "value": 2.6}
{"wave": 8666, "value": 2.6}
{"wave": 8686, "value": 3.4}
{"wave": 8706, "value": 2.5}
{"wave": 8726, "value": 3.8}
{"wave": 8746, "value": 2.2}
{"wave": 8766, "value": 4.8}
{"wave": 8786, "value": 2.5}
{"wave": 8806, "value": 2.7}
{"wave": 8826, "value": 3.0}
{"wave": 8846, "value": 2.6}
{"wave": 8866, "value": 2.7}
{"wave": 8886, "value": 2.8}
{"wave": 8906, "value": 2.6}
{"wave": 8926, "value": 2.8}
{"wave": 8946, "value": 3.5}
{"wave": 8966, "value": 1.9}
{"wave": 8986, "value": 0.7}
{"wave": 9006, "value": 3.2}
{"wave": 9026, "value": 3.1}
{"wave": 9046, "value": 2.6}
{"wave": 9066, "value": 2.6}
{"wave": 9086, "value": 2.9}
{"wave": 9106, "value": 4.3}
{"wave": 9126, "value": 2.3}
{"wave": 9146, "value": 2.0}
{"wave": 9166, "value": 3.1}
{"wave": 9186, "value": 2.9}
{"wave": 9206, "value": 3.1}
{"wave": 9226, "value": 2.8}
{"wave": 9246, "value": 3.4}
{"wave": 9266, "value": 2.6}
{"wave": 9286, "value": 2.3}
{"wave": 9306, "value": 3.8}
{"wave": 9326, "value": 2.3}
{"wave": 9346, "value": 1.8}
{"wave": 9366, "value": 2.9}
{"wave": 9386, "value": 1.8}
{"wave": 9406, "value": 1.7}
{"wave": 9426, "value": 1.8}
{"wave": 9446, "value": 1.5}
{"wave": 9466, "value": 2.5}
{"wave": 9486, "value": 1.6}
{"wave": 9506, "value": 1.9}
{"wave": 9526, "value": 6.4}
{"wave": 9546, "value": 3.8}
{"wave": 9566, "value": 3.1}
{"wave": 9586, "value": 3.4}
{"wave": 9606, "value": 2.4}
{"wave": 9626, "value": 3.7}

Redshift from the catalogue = 0.959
